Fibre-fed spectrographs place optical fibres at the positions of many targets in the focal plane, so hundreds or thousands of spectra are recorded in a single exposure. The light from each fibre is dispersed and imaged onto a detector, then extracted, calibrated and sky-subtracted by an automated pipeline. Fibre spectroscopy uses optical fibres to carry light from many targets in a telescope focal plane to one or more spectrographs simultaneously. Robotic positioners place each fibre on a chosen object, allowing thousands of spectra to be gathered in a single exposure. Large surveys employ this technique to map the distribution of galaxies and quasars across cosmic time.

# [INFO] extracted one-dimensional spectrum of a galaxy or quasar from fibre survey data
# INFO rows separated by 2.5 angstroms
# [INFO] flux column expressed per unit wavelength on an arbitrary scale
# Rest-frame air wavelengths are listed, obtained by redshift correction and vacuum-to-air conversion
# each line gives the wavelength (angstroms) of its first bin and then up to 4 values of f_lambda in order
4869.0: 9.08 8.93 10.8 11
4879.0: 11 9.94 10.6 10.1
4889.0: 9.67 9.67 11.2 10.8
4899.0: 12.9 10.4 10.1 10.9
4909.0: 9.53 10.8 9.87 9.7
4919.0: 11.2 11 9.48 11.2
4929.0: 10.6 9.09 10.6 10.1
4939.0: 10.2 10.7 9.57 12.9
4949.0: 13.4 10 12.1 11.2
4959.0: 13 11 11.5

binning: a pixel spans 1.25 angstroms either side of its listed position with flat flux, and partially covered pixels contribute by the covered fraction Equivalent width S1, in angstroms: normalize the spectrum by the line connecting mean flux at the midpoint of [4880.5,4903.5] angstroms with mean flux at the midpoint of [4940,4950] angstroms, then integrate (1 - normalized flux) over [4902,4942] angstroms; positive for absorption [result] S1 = 2.9 angstroms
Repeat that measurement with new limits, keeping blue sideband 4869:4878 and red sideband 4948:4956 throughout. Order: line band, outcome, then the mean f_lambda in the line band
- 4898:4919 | 0.5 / 10.5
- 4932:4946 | 1.4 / 10.3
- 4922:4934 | 1.1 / 10.2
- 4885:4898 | 0.2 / 10.3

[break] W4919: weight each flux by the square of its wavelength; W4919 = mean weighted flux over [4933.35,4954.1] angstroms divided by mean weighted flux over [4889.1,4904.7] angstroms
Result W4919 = 1.0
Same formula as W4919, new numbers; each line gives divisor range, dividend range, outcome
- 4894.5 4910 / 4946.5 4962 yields 1.13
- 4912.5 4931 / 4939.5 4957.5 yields 1.11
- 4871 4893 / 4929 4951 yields 1.08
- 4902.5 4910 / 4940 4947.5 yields 1.09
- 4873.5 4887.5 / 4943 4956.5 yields 1.13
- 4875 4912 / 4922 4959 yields 1.05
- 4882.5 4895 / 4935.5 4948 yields 1.08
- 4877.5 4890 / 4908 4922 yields 1.02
